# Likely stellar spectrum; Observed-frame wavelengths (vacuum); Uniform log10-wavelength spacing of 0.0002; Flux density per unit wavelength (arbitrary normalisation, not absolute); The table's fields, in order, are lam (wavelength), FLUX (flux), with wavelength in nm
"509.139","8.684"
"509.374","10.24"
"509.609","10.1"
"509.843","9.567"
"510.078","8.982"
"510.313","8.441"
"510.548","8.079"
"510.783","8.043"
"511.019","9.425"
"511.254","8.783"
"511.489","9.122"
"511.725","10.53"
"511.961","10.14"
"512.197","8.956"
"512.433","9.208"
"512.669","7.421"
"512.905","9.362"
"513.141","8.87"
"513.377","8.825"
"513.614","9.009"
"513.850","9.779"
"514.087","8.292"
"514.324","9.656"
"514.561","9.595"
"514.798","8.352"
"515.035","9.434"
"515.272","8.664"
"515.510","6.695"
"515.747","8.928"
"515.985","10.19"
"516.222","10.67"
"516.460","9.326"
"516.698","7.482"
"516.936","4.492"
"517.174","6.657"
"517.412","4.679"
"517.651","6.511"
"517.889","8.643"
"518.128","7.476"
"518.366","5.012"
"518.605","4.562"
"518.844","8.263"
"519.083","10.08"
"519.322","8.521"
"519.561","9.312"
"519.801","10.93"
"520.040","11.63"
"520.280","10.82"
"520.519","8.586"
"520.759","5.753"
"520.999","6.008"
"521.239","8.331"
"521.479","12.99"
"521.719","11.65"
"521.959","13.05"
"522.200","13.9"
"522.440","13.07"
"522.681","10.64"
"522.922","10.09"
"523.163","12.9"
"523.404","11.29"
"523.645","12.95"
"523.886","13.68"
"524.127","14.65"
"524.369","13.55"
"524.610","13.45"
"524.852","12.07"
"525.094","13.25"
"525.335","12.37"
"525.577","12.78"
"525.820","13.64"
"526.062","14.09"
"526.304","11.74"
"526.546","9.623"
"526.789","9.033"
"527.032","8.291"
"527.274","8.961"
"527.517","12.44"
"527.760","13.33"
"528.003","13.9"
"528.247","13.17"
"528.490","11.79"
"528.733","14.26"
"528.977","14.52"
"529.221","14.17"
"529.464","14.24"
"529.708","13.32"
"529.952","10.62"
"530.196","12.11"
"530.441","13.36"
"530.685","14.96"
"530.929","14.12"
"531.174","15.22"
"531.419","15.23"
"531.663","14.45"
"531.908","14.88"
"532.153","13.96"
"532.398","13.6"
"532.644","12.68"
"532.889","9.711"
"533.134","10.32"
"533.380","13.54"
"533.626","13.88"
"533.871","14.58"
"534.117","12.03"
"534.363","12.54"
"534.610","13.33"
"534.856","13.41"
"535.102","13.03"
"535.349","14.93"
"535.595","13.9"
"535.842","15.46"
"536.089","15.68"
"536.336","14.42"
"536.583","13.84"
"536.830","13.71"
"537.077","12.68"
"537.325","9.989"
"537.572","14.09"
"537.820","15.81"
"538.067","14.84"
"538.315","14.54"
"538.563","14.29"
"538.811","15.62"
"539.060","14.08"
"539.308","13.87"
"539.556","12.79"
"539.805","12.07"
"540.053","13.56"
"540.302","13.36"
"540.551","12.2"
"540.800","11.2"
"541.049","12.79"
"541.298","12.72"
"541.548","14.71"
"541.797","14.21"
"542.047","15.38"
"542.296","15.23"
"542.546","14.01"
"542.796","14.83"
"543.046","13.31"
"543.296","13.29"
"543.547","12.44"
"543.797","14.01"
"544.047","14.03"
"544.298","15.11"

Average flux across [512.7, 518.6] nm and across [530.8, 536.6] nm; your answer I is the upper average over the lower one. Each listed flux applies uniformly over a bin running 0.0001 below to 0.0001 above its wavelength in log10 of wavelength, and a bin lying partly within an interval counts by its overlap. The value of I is 1.69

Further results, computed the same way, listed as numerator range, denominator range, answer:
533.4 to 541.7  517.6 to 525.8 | 1.28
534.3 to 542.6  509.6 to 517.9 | 1.60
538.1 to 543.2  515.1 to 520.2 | 1.70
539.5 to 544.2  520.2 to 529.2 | 1.14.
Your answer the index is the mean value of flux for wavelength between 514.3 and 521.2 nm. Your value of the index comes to 8.15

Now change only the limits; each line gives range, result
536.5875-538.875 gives 13.9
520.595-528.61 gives 11.8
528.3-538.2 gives 13.6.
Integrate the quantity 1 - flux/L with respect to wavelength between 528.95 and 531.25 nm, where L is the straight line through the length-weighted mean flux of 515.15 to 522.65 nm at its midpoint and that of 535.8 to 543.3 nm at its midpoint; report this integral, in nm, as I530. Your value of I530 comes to -0.41 nm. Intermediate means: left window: 8.83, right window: 13.8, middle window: 13.6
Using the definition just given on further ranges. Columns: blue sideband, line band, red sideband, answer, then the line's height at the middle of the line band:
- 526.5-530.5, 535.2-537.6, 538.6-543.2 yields -0.13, 13.1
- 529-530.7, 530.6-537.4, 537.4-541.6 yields -0.10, 13.4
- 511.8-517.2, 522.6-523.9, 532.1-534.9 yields -0.15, 10.6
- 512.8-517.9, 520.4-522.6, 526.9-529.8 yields 0.02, 10.4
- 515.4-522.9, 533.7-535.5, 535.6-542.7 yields -0.10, 12.7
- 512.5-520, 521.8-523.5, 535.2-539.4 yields -0.35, 10.1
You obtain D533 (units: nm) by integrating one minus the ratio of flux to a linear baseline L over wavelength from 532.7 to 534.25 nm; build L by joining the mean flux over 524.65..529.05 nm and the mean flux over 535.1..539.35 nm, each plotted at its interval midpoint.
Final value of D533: 0.13 nm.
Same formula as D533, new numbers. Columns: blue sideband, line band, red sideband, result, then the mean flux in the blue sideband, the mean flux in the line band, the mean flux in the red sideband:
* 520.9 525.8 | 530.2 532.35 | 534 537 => -0.176 nm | 12.2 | 14.4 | 13.8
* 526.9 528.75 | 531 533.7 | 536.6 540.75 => -0.181 nm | 11.9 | 13.4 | 13.6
